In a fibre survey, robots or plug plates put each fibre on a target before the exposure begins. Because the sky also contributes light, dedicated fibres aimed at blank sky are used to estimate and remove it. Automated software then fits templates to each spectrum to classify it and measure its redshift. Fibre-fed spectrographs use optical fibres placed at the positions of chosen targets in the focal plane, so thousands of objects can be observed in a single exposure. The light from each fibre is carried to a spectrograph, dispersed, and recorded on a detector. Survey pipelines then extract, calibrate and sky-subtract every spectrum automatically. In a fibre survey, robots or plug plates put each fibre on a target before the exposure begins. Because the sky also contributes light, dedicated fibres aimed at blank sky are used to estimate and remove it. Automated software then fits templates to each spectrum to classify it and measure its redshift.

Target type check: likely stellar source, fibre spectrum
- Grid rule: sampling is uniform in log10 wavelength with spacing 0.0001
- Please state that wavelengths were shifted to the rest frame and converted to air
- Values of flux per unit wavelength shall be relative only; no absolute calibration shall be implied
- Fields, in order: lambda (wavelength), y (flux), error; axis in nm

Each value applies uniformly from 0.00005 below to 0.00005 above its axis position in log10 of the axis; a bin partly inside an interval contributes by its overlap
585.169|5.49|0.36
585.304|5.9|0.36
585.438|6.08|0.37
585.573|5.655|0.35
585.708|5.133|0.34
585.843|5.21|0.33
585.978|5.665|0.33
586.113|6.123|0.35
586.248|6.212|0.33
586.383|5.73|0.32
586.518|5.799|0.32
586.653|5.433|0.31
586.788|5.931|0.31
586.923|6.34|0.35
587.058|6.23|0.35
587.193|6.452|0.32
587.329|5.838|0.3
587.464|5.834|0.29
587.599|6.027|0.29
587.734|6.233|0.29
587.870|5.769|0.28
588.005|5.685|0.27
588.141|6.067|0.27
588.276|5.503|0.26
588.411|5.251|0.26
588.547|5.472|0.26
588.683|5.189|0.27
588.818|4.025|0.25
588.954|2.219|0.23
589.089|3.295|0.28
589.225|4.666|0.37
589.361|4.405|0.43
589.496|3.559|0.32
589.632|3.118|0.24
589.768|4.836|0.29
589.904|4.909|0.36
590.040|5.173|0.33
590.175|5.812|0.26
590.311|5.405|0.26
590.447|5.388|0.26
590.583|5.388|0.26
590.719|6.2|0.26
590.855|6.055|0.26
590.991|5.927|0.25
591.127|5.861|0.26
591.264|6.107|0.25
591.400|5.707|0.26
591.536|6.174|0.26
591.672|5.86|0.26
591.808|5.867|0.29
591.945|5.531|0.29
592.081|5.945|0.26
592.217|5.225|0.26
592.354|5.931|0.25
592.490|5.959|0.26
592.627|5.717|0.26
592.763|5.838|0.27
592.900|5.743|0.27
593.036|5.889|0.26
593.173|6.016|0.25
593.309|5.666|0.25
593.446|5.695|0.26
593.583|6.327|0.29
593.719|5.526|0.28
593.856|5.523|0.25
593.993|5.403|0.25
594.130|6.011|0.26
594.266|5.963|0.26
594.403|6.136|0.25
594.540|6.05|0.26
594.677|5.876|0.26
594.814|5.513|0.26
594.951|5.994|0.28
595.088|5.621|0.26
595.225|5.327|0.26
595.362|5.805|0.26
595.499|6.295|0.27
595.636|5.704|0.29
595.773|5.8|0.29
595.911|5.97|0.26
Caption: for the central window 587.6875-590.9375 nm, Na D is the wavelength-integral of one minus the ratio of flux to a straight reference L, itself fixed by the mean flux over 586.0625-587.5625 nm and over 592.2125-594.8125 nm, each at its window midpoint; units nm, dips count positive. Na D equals 0.52 nm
